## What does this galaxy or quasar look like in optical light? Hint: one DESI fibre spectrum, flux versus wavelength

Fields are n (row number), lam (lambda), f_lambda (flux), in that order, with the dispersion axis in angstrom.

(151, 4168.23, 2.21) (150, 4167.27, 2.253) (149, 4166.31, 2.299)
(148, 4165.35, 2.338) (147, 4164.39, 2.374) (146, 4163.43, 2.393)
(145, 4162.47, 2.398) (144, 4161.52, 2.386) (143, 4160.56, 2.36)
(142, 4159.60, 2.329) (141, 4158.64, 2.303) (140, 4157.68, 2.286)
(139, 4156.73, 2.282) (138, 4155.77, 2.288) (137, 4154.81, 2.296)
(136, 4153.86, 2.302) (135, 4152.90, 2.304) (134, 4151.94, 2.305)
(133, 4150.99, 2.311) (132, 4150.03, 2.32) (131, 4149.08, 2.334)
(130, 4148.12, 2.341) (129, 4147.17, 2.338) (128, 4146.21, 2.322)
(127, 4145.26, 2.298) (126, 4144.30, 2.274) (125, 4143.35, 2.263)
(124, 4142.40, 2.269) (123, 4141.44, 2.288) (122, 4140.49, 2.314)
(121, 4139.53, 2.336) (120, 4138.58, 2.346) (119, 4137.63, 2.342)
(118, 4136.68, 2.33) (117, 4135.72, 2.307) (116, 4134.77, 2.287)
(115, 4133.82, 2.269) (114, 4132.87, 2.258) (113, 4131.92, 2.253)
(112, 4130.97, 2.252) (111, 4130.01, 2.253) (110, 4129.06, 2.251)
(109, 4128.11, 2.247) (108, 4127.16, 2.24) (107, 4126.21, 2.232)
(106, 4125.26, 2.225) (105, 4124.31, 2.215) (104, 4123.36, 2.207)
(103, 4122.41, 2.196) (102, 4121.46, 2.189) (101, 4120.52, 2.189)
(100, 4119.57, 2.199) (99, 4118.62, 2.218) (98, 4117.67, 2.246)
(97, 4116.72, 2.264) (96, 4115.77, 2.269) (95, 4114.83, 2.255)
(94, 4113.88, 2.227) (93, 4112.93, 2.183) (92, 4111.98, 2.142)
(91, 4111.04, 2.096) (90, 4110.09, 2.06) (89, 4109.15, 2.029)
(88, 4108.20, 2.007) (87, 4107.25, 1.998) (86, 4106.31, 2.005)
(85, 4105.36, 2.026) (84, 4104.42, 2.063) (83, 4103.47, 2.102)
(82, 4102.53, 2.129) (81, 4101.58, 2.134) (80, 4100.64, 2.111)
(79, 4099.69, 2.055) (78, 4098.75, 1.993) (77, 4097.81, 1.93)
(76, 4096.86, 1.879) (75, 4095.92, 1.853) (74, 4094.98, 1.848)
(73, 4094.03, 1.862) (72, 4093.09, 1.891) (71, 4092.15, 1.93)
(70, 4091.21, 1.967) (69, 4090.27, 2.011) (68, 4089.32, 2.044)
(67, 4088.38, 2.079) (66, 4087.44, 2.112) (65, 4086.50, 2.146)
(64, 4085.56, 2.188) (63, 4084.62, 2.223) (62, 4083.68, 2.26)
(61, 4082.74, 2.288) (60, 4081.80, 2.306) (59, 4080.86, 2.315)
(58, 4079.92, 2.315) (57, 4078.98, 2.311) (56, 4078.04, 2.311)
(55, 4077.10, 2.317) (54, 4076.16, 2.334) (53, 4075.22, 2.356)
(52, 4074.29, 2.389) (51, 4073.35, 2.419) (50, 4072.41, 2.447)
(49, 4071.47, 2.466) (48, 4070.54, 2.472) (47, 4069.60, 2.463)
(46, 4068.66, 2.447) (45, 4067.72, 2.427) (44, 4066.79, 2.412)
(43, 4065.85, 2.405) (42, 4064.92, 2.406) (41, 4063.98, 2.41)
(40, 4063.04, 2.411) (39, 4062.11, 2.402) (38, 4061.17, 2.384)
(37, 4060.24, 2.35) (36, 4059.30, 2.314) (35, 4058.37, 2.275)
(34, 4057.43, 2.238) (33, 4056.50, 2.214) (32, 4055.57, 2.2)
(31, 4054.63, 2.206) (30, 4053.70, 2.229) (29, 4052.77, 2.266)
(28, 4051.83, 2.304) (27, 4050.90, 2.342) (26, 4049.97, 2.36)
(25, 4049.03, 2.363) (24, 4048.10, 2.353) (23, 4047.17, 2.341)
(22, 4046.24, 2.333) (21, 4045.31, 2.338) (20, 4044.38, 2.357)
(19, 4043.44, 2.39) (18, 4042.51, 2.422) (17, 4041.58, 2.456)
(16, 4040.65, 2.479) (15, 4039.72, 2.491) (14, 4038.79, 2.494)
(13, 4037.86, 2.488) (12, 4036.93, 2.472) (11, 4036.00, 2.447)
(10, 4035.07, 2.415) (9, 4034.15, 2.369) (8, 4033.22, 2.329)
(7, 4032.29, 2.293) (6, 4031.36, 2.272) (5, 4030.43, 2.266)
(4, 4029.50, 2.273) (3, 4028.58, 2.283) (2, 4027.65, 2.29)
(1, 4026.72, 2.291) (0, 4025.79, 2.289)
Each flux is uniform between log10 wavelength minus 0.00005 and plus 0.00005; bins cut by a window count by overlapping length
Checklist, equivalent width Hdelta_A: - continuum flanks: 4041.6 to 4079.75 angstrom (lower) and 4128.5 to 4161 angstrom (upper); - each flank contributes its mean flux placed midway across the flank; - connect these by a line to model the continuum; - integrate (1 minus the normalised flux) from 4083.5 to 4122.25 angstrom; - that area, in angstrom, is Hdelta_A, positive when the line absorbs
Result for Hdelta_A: 4.1 angstrom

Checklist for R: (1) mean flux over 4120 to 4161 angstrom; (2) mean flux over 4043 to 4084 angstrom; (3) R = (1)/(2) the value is 1.0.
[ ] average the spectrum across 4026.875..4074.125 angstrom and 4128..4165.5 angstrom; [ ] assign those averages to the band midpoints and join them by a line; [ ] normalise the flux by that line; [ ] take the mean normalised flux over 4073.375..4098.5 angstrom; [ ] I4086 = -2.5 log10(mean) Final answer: 0.10 mag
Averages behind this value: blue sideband 2.37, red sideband 2.31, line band 2.14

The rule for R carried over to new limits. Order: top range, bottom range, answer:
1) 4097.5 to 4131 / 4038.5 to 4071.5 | 0.91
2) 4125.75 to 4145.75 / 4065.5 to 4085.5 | 0.97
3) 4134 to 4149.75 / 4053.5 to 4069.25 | 0.99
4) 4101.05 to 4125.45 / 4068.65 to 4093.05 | 0.95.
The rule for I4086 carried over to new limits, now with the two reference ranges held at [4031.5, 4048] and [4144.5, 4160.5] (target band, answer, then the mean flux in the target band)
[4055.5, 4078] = 0.002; 2.38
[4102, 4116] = 0.118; 2.1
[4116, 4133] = 0.050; 2.23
